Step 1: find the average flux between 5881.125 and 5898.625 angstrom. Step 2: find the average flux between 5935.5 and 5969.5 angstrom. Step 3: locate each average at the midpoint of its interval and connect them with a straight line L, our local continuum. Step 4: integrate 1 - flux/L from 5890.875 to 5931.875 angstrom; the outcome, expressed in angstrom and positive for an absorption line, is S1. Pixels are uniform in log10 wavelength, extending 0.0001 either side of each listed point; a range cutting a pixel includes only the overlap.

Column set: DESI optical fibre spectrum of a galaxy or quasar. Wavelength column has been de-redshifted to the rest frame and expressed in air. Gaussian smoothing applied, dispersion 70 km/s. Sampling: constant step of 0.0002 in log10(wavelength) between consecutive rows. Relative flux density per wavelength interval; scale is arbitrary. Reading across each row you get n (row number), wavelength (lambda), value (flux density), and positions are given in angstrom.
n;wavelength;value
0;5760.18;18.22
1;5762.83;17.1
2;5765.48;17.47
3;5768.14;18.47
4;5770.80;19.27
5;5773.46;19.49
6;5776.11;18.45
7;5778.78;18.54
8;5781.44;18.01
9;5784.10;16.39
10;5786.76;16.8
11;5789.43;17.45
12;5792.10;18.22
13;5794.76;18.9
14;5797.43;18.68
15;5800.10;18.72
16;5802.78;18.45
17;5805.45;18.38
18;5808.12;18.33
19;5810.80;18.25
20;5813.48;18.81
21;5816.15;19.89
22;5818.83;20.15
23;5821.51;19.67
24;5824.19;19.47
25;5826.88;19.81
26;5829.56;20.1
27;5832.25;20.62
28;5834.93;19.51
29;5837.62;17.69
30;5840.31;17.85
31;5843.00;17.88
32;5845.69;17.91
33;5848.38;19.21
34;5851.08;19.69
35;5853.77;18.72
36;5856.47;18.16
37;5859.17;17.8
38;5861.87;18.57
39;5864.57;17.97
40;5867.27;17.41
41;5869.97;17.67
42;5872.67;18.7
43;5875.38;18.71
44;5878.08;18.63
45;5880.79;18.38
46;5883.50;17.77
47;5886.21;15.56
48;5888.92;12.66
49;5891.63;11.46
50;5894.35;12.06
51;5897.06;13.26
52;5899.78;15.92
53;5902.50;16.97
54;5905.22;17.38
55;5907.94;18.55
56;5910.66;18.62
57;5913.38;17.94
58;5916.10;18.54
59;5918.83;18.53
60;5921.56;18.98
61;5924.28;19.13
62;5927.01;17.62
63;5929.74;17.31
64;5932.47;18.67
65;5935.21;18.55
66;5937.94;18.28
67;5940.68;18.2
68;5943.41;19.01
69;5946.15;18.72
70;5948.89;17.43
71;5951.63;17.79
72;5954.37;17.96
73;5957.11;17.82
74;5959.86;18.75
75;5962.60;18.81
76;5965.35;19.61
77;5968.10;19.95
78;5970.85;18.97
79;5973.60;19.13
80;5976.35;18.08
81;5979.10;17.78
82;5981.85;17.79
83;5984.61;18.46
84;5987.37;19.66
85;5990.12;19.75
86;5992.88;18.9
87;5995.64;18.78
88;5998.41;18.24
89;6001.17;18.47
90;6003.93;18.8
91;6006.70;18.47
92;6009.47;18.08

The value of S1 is -3.3 angstrom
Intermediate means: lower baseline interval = 14.1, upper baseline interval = 18.5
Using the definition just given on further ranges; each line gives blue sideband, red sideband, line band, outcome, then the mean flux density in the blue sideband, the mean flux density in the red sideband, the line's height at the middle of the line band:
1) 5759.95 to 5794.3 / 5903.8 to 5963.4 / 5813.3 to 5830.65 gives -1.6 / 18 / 18.3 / 18.1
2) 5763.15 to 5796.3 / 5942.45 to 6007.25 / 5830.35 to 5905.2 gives 4.2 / 18.1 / 18.6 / 18.3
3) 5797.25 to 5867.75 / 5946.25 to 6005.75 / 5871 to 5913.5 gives 5.4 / 18.8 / 18.6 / 18.7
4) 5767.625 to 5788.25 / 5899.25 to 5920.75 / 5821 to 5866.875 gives -2.0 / 18.2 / 17.9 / 18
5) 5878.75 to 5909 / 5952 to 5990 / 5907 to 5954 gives -3.7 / 15.5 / 18.7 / 17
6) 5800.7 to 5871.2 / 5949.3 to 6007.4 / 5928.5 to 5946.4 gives 0.3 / 18.8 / 18.6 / 18.7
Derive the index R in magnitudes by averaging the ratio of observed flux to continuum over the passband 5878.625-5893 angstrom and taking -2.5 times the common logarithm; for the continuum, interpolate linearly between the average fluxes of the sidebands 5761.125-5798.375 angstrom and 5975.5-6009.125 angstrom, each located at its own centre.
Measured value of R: 0.19 mag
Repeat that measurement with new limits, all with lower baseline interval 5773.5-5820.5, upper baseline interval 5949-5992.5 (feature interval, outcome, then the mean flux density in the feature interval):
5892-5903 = 0.30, 14.1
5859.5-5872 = 0.03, 17.9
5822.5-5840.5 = -0.05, 19.4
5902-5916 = 0.03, 18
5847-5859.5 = -0.02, 18.8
